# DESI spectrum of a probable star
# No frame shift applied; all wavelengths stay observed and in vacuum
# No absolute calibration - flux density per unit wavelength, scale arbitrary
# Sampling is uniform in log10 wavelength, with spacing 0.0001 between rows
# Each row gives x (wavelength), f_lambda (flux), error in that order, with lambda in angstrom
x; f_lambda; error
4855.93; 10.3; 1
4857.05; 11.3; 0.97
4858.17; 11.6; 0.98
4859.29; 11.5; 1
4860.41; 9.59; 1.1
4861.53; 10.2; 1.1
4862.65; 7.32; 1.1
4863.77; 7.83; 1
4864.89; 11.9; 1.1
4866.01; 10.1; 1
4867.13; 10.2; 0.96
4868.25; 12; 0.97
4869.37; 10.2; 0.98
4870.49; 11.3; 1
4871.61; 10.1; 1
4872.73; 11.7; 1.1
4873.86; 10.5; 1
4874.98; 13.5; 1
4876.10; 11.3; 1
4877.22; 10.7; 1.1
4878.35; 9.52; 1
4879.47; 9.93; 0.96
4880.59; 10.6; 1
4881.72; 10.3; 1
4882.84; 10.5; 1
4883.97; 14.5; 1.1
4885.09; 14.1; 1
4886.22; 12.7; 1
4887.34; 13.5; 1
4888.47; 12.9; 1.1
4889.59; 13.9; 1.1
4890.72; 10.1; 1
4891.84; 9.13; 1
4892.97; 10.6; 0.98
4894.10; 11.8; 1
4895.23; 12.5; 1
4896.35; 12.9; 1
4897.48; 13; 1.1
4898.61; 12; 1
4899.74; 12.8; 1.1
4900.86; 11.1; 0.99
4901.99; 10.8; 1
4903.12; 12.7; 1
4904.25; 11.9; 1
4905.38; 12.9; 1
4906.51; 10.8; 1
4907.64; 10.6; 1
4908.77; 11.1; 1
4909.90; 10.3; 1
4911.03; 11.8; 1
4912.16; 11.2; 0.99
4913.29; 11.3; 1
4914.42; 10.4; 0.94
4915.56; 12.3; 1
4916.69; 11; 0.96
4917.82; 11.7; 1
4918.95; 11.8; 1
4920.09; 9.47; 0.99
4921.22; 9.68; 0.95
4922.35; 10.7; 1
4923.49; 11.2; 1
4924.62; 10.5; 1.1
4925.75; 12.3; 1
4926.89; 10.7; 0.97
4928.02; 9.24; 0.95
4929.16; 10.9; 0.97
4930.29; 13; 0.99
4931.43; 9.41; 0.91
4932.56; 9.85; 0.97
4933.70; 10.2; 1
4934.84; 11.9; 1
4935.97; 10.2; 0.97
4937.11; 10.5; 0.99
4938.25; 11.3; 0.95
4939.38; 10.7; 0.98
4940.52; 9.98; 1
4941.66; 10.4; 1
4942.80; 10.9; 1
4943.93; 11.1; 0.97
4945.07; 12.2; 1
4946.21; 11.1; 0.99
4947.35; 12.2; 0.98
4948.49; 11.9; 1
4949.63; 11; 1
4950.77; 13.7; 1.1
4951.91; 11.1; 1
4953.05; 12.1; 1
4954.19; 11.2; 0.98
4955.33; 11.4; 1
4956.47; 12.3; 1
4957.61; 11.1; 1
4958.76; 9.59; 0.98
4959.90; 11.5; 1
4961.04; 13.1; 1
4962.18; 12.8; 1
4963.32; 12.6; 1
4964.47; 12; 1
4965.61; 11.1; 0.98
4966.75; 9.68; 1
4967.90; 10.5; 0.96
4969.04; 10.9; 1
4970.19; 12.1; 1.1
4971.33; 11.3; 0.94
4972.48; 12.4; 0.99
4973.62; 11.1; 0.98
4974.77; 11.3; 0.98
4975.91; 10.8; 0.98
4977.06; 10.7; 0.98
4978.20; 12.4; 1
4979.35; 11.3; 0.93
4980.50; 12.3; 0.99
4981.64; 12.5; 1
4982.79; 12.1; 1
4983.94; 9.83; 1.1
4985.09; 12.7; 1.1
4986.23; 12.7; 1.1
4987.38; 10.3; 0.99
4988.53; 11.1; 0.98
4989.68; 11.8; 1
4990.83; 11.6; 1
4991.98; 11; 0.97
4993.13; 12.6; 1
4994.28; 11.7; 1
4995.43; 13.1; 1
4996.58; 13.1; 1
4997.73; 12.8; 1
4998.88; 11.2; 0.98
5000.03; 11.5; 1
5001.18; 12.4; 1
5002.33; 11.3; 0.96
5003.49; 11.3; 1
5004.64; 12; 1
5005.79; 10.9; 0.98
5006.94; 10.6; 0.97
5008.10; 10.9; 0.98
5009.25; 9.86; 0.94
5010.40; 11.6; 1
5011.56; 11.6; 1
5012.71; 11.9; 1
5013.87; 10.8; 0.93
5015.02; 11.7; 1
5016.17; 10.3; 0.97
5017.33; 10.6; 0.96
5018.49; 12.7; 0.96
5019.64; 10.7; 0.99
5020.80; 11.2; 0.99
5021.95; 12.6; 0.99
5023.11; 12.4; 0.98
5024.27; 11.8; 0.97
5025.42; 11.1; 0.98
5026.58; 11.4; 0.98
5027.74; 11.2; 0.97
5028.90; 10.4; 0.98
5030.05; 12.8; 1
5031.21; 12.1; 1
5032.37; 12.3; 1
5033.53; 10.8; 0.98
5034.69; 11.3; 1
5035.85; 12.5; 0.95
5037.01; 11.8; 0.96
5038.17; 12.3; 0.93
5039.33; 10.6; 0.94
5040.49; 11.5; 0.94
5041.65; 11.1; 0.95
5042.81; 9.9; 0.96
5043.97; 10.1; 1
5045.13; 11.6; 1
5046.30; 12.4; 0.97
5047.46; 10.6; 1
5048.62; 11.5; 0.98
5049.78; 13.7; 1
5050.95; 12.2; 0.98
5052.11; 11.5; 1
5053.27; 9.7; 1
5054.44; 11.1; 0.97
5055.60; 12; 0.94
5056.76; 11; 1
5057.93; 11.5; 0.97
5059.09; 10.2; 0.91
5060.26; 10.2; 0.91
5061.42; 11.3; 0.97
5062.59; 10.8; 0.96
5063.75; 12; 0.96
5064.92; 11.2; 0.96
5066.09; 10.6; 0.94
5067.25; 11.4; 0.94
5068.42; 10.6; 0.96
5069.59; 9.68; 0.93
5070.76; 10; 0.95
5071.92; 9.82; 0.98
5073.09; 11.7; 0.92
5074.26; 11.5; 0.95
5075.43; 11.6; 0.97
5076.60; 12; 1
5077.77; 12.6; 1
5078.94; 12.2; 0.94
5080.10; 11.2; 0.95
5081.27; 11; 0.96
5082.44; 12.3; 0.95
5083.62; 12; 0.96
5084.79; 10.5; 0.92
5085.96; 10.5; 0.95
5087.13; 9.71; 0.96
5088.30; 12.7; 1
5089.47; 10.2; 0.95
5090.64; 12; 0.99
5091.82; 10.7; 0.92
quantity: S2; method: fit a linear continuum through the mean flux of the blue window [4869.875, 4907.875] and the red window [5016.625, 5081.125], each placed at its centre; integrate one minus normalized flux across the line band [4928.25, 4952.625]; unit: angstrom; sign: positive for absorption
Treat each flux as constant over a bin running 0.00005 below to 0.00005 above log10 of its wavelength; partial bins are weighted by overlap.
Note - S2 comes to 1.01 angstrom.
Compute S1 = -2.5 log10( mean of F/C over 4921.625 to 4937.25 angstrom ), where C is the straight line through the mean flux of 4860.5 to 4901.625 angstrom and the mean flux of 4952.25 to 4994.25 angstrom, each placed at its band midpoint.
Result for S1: 0.07 mag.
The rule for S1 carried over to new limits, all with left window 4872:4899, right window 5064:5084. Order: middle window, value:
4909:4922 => 0.06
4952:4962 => 0.00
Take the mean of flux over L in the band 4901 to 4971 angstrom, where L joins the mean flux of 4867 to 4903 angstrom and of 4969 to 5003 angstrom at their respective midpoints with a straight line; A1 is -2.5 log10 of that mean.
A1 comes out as 0.04 mag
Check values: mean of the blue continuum 11.6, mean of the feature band 11.2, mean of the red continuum 11.7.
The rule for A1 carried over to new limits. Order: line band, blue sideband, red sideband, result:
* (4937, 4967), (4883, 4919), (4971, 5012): 0.02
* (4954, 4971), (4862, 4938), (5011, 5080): -0.02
